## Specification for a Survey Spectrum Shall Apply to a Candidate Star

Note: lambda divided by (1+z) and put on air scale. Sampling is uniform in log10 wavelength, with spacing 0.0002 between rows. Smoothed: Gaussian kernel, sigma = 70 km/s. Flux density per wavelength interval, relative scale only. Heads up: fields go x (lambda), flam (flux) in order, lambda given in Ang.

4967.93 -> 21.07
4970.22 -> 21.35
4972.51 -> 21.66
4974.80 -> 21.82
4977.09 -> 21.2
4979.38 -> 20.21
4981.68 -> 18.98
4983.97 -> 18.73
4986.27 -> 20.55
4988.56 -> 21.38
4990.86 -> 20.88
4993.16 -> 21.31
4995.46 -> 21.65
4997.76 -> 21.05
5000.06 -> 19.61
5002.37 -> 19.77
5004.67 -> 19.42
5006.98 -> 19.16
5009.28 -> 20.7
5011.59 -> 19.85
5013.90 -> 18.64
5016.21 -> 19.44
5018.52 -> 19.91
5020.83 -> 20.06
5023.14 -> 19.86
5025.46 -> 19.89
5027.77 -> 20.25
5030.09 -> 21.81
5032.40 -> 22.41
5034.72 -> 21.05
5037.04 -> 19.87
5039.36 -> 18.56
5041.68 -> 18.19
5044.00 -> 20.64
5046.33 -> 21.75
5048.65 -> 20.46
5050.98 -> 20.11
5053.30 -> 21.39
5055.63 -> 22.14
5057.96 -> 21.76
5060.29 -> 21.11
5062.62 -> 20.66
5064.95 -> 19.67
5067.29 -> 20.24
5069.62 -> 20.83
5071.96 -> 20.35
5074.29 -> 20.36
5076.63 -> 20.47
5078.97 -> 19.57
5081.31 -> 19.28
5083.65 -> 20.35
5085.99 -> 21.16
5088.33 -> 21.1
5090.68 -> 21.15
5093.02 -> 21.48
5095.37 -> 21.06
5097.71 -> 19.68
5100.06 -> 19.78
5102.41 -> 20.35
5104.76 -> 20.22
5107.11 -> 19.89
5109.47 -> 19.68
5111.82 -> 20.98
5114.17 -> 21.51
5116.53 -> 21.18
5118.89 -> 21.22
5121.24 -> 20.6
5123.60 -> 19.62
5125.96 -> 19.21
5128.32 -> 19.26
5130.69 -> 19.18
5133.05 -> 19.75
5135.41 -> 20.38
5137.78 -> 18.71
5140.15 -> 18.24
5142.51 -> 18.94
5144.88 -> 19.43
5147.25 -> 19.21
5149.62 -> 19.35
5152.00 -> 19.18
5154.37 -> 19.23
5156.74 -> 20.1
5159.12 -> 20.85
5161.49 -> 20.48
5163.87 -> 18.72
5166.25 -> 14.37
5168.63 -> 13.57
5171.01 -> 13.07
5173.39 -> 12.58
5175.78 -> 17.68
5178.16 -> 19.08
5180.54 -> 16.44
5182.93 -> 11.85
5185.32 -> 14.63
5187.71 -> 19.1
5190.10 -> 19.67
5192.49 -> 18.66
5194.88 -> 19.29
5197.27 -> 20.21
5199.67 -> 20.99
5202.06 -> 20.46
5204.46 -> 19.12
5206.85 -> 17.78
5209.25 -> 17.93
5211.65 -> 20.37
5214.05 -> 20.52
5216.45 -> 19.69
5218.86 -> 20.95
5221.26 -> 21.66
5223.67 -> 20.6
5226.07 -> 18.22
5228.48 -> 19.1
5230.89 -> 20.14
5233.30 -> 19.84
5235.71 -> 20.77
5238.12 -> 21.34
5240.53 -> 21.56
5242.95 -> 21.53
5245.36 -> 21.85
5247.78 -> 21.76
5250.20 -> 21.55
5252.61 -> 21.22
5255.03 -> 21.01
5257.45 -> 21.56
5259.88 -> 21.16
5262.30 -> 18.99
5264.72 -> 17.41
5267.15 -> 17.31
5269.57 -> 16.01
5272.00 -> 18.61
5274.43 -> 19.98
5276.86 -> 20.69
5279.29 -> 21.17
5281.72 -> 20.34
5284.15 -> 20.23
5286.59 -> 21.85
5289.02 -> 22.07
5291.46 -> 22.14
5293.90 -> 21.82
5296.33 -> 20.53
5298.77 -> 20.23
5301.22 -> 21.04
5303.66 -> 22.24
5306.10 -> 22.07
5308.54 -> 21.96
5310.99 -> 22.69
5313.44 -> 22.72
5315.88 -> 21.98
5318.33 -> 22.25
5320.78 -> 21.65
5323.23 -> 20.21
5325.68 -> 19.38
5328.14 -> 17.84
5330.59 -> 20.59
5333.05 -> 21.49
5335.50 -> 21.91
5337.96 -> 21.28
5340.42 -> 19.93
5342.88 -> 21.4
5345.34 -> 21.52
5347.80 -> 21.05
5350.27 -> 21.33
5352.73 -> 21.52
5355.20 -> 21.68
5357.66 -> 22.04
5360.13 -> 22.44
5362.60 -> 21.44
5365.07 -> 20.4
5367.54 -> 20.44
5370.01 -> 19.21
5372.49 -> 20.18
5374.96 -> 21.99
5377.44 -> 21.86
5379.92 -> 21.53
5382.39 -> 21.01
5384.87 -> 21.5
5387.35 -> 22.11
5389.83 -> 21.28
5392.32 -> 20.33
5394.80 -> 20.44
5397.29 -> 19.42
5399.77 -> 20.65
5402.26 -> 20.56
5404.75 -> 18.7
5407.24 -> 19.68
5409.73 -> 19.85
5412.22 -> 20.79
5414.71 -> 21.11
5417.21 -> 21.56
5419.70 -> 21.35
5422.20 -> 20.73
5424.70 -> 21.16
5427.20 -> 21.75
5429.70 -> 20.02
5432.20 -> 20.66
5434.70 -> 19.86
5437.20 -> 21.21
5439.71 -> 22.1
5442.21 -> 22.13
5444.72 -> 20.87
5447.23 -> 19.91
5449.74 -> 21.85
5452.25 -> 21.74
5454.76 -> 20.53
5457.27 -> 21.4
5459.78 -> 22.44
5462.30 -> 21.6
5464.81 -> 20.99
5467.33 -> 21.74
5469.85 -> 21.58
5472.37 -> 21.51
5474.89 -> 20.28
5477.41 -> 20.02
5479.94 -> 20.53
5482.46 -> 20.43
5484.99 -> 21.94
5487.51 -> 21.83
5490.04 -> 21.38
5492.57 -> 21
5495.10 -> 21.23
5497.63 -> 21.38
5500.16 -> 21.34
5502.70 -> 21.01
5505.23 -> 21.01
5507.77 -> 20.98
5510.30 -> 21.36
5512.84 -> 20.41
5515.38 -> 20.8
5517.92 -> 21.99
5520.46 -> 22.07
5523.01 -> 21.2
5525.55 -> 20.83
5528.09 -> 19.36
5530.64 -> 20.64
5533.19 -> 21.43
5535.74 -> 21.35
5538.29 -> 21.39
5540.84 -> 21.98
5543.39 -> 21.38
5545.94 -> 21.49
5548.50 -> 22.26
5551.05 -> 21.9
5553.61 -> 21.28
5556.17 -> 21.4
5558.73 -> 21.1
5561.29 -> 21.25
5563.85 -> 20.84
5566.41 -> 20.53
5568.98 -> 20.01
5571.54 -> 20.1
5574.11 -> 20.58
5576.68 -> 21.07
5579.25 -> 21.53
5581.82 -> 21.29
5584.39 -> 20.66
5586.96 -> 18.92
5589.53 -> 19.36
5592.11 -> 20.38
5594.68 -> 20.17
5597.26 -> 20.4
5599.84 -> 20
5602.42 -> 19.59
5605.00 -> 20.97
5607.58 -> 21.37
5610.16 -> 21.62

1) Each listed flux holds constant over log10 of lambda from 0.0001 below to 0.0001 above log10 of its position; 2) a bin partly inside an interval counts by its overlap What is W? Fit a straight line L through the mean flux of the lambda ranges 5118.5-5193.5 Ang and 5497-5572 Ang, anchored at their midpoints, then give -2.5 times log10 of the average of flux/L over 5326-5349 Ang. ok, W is -0.06 mag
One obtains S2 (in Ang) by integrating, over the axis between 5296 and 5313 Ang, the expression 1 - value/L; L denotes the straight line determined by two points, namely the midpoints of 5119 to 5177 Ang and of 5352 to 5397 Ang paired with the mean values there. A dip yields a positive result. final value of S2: -1.11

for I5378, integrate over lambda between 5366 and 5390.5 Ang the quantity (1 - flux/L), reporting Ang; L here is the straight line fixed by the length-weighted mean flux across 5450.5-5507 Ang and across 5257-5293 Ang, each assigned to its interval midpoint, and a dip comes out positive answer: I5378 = -0.60 Ang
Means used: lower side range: 19.9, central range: 21.1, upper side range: 21.2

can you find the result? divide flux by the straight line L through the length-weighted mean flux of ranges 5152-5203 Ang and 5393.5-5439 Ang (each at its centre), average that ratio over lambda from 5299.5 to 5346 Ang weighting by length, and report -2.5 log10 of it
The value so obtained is -0.10 mag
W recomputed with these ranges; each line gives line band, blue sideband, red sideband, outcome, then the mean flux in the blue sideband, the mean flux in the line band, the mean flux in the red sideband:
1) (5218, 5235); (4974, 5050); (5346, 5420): 0.03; 20.3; 20.1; 20.9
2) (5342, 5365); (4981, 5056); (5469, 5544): -0.04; 20.3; 21.5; 21.1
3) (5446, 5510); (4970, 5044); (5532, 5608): -0.02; 20.3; 21.2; 20.9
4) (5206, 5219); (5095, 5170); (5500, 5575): 0.02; 19.5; 19.5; 21.1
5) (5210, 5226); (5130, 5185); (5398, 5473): -0.11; 17.8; 20.4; 21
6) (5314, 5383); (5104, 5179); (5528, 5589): -0.06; 18.9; 21.1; 21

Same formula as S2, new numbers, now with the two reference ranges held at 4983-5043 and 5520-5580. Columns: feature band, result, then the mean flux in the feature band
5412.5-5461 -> -0.6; 21.2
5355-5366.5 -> -0.4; 21.6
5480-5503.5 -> -0.3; 21.2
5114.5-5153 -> 1.4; 19.6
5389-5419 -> 0.7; 20.4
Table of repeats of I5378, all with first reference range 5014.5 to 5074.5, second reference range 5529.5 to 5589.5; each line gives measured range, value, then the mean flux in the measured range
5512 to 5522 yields -0.2 Ang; 21.3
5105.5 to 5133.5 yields 0.5 Ang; 20.2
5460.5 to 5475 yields -0.3 Ang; 21.4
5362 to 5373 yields 0.3 Ang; 20.3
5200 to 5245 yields 1.1 Ang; 20.1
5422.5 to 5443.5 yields -0.2 Ang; 21.1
